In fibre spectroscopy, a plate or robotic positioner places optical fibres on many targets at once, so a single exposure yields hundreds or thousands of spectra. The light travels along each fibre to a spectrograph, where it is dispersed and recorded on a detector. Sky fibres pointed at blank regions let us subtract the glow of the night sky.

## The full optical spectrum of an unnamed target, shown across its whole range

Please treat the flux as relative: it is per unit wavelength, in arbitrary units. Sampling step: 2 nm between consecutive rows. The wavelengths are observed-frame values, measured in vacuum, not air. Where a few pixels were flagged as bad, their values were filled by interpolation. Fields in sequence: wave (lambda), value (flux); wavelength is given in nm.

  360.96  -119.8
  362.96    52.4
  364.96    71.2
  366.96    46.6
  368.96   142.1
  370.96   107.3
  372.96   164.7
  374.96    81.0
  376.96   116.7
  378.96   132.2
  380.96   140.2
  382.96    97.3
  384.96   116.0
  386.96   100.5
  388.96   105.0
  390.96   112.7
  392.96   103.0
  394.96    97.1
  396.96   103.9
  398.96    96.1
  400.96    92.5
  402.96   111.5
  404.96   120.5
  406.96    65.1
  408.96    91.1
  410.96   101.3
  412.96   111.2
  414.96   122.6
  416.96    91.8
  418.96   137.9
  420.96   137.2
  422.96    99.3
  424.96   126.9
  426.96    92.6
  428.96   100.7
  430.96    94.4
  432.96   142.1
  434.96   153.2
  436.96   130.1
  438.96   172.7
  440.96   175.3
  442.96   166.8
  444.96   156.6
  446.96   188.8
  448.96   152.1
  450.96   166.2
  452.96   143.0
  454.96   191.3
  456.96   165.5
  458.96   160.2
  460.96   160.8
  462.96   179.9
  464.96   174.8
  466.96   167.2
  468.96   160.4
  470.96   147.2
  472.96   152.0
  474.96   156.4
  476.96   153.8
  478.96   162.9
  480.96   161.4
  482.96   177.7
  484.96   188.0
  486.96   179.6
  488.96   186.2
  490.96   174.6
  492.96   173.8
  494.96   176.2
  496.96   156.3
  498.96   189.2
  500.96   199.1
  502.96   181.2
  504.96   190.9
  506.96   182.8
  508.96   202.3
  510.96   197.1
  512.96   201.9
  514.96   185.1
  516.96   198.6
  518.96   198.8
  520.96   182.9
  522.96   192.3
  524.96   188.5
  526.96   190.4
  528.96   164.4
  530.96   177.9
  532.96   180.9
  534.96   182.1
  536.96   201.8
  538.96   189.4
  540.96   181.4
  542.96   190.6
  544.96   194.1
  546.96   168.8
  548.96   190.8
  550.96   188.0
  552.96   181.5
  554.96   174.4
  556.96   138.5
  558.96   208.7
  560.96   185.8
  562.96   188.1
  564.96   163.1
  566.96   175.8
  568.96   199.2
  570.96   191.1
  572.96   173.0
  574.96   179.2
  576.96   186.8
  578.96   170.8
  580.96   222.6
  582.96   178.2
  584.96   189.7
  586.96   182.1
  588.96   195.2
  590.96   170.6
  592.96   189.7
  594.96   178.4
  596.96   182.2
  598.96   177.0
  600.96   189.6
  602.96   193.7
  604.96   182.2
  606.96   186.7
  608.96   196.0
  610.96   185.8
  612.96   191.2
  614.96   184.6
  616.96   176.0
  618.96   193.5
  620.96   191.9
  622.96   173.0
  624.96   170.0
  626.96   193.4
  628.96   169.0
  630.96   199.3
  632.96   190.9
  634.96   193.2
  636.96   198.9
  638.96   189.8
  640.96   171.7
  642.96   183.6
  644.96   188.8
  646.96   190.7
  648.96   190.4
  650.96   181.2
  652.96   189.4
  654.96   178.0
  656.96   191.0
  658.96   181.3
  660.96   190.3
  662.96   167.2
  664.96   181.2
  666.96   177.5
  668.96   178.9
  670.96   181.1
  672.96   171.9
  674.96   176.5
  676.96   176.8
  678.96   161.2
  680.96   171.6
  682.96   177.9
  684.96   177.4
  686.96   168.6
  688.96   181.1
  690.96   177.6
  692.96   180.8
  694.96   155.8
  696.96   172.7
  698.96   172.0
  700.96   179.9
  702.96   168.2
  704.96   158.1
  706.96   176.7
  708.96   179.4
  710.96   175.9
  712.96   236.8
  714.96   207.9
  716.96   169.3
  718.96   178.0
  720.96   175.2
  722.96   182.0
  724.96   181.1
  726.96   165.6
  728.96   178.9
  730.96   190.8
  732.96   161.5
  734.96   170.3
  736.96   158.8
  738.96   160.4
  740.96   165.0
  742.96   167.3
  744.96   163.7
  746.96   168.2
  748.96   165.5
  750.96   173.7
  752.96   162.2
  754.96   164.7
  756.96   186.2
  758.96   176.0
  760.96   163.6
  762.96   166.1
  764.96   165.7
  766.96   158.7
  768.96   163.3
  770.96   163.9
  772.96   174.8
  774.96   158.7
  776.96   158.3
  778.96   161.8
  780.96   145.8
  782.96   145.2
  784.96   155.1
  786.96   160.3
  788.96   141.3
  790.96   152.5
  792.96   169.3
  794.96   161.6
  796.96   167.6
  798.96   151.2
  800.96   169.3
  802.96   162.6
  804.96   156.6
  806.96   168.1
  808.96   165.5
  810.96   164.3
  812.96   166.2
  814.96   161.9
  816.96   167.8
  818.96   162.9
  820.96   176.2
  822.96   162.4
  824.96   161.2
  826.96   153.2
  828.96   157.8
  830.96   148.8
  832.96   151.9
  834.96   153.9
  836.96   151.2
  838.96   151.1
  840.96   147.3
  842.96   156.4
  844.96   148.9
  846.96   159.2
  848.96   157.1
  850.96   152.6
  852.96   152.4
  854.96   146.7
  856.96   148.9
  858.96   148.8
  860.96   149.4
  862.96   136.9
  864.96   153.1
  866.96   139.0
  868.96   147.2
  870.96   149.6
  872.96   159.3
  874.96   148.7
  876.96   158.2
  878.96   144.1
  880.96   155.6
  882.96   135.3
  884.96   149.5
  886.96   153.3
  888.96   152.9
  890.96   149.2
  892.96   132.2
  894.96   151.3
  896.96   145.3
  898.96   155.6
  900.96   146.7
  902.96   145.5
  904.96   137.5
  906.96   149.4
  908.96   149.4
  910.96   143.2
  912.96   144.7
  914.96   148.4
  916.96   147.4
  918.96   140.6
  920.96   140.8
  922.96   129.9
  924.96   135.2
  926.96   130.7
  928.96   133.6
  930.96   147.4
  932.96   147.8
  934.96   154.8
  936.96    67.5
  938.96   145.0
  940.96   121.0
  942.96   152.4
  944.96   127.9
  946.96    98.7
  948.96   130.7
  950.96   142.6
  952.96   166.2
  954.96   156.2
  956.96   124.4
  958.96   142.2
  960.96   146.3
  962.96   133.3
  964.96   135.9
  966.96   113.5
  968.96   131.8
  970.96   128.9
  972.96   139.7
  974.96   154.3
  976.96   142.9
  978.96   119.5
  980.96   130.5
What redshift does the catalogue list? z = 0.086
